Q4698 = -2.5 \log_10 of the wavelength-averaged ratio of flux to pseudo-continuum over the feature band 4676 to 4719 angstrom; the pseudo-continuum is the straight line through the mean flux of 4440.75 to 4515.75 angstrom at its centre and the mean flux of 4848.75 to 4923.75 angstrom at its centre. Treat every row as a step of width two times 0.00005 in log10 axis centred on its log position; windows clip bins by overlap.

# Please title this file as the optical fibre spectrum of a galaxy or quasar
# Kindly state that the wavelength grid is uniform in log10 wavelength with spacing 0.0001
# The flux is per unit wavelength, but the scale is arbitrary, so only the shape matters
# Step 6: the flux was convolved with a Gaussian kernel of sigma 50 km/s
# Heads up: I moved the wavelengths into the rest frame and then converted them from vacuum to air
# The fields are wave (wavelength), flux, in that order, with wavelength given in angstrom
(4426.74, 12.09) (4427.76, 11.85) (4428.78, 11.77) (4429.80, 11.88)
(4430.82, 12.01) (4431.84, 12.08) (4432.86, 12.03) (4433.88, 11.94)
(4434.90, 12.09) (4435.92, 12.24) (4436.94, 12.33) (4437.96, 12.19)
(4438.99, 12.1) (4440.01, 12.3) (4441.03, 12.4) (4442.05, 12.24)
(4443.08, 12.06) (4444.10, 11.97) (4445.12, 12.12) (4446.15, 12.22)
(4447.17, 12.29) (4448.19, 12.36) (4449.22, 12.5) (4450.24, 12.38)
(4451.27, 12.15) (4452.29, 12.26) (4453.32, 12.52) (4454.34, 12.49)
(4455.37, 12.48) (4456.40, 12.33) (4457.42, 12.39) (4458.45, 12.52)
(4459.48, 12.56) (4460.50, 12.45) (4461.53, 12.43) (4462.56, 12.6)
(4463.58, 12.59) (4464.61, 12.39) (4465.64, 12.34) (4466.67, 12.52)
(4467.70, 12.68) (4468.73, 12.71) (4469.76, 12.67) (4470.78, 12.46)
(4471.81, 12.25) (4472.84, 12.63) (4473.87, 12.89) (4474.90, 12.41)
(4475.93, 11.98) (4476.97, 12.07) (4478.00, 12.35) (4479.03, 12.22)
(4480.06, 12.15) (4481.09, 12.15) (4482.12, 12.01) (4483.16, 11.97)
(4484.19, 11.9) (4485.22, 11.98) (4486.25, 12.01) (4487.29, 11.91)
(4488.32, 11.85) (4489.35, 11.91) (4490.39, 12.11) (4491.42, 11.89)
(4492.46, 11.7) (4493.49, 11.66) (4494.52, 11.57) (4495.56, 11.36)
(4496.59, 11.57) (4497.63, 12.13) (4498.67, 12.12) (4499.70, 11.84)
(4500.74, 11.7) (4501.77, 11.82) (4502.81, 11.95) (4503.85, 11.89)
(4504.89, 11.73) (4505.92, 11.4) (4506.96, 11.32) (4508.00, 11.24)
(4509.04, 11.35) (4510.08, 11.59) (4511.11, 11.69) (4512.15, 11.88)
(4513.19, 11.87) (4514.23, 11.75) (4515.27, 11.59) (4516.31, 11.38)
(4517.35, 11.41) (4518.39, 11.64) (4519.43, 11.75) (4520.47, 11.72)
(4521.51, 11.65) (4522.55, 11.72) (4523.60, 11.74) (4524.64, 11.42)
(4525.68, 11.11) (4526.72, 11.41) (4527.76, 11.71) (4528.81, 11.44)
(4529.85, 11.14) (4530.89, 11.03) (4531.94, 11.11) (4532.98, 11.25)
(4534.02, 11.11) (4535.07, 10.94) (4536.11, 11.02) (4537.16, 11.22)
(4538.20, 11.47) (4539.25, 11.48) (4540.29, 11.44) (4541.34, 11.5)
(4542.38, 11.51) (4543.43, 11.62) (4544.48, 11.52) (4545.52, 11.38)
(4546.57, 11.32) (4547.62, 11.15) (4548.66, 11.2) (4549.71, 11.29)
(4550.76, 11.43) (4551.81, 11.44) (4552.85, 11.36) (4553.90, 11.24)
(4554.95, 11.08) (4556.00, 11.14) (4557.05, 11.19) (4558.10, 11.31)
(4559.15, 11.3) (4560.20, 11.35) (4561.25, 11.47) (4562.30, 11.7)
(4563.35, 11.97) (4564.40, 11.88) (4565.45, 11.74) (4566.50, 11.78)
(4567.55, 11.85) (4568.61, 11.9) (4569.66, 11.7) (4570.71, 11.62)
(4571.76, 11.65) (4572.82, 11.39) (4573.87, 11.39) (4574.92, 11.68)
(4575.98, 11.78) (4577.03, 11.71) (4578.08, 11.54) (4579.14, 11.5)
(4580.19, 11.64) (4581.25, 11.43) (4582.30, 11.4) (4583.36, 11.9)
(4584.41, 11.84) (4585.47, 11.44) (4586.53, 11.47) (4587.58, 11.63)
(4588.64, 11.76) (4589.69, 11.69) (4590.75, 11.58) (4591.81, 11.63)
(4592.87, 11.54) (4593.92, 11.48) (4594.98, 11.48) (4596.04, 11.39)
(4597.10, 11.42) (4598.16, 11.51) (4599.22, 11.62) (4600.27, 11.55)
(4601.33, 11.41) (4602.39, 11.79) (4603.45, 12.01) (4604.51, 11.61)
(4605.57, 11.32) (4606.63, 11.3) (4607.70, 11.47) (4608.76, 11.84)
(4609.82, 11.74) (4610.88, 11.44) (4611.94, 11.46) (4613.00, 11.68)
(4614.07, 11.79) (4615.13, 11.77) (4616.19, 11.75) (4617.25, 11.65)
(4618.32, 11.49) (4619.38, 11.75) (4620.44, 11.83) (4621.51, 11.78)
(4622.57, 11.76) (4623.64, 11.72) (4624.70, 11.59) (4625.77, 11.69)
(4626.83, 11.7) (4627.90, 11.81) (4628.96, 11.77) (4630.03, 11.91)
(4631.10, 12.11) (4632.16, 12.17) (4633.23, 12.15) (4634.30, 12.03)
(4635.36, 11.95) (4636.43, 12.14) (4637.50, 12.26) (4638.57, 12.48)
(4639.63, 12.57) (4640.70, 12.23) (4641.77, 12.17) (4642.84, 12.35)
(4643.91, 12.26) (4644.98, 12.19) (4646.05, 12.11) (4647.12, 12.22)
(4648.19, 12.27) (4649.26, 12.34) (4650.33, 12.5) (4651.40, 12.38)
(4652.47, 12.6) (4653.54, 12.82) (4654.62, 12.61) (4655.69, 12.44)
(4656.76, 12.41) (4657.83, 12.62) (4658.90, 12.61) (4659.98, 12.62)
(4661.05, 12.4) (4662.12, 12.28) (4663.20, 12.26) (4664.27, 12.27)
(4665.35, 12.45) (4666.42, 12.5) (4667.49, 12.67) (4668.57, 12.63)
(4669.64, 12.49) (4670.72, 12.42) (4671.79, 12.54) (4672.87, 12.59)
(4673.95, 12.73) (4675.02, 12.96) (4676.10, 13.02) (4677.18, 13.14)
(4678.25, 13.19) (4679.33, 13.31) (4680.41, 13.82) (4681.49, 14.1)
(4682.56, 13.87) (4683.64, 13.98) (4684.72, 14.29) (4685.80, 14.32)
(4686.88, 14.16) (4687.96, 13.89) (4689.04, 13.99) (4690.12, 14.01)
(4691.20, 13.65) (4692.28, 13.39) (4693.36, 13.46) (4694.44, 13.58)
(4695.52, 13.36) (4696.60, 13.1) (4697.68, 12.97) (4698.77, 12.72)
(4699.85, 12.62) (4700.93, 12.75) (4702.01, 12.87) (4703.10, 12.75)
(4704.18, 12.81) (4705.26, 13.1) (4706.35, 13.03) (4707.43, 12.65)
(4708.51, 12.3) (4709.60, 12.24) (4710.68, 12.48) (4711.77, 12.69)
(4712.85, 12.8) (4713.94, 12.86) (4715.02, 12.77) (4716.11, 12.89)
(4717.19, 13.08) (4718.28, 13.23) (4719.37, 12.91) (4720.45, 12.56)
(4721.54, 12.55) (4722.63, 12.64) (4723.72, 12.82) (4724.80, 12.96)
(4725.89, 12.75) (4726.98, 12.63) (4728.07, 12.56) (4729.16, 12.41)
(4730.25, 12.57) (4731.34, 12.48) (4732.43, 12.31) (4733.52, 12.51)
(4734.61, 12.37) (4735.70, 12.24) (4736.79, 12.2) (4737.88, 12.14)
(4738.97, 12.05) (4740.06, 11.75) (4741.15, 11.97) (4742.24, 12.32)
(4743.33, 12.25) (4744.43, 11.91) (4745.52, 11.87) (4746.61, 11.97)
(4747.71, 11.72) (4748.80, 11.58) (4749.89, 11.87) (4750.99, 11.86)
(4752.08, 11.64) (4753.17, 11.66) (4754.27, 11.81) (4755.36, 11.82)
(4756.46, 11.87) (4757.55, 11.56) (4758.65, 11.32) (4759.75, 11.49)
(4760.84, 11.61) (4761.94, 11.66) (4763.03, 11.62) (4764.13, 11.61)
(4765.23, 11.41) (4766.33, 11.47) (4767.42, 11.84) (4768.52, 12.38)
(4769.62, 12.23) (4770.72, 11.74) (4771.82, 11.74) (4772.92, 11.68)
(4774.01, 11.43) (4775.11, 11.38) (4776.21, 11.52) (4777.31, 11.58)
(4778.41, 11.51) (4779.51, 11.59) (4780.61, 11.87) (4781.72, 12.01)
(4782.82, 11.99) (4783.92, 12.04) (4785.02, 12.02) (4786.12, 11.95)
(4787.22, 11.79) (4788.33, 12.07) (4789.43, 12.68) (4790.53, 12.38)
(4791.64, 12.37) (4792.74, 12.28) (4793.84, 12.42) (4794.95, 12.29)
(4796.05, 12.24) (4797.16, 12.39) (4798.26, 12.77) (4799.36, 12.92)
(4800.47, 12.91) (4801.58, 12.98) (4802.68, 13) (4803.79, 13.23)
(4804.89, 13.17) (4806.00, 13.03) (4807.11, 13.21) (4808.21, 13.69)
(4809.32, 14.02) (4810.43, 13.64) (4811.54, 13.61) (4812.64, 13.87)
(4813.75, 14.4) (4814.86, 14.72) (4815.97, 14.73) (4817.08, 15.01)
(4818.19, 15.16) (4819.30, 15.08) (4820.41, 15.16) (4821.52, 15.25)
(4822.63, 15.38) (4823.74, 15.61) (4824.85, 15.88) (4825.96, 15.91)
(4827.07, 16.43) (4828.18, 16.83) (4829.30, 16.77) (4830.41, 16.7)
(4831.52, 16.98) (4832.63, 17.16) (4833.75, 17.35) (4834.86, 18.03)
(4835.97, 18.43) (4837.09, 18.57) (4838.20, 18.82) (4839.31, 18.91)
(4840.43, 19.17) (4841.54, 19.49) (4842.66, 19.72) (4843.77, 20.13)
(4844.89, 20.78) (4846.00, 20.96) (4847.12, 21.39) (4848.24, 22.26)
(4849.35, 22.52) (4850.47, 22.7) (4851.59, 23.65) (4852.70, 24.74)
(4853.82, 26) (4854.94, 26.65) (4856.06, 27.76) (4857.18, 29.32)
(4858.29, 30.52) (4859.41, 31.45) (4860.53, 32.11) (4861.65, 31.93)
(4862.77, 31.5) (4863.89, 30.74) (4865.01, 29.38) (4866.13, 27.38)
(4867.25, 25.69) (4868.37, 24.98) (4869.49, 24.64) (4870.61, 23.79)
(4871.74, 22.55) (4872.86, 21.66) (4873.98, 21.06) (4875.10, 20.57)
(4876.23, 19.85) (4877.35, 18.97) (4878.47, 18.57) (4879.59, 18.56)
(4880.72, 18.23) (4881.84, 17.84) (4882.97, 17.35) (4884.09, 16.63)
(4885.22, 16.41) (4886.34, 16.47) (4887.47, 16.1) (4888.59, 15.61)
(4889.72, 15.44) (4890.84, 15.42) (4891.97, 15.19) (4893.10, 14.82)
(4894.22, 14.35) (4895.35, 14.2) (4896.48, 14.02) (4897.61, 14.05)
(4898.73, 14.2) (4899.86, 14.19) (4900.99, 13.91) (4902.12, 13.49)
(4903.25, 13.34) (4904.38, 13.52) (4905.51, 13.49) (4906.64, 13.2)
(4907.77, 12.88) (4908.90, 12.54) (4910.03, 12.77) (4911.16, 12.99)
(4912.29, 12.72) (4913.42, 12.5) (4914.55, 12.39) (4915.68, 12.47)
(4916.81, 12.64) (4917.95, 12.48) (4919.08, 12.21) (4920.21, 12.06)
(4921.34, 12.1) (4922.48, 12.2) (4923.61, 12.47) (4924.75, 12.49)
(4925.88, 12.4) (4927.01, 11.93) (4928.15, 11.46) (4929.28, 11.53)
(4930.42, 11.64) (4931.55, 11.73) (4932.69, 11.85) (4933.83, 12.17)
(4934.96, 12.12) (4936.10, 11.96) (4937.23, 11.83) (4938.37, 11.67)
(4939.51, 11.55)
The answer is 0.18 mag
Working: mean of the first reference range 12.1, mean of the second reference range 18.8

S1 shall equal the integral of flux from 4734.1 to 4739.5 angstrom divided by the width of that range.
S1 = 12.2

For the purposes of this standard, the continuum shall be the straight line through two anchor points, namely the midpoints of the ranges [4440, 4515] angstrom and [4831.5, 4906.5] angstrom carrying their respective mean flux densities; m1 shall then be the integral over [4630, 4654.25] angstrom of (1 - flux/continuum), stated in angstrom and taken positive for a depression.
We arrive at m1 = 5.1 angstrom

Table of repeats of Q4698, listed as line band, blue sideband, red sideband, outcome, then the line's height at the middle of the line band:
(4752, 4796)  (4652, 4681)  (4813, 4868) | 0.45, 17.9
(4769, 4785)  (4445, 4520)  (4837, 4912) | 0.46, 18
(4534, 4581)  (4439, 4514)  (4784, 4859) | 0.15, 13.2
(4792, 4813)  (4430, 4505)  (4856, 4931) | 0.25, 16.4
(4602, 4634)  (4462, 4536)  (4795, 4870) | 0.23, 14.5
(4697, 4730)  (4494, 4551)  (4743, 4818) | -0.05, 12.1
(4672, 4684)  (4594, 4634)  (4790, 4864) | 0.03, 13.6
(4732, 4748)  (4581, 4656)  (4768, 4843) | 0.10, 13.3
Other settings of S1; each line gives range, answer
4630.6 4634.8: 12.1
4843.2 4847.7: 20.8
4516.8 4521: 11.6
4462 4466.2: 12.5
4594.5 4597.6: 11.4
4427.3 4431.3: 11.9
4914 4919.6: 12.4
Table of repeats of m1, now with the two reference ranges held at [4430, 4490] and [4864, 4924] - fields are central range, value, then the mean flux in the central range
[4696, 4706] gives 1.19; 12.9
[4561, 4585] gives 3.03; 11.7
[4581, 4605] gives 3.48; 11.6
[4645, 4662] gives 2.03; 12.5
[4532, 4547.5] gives 2.04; 11.3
